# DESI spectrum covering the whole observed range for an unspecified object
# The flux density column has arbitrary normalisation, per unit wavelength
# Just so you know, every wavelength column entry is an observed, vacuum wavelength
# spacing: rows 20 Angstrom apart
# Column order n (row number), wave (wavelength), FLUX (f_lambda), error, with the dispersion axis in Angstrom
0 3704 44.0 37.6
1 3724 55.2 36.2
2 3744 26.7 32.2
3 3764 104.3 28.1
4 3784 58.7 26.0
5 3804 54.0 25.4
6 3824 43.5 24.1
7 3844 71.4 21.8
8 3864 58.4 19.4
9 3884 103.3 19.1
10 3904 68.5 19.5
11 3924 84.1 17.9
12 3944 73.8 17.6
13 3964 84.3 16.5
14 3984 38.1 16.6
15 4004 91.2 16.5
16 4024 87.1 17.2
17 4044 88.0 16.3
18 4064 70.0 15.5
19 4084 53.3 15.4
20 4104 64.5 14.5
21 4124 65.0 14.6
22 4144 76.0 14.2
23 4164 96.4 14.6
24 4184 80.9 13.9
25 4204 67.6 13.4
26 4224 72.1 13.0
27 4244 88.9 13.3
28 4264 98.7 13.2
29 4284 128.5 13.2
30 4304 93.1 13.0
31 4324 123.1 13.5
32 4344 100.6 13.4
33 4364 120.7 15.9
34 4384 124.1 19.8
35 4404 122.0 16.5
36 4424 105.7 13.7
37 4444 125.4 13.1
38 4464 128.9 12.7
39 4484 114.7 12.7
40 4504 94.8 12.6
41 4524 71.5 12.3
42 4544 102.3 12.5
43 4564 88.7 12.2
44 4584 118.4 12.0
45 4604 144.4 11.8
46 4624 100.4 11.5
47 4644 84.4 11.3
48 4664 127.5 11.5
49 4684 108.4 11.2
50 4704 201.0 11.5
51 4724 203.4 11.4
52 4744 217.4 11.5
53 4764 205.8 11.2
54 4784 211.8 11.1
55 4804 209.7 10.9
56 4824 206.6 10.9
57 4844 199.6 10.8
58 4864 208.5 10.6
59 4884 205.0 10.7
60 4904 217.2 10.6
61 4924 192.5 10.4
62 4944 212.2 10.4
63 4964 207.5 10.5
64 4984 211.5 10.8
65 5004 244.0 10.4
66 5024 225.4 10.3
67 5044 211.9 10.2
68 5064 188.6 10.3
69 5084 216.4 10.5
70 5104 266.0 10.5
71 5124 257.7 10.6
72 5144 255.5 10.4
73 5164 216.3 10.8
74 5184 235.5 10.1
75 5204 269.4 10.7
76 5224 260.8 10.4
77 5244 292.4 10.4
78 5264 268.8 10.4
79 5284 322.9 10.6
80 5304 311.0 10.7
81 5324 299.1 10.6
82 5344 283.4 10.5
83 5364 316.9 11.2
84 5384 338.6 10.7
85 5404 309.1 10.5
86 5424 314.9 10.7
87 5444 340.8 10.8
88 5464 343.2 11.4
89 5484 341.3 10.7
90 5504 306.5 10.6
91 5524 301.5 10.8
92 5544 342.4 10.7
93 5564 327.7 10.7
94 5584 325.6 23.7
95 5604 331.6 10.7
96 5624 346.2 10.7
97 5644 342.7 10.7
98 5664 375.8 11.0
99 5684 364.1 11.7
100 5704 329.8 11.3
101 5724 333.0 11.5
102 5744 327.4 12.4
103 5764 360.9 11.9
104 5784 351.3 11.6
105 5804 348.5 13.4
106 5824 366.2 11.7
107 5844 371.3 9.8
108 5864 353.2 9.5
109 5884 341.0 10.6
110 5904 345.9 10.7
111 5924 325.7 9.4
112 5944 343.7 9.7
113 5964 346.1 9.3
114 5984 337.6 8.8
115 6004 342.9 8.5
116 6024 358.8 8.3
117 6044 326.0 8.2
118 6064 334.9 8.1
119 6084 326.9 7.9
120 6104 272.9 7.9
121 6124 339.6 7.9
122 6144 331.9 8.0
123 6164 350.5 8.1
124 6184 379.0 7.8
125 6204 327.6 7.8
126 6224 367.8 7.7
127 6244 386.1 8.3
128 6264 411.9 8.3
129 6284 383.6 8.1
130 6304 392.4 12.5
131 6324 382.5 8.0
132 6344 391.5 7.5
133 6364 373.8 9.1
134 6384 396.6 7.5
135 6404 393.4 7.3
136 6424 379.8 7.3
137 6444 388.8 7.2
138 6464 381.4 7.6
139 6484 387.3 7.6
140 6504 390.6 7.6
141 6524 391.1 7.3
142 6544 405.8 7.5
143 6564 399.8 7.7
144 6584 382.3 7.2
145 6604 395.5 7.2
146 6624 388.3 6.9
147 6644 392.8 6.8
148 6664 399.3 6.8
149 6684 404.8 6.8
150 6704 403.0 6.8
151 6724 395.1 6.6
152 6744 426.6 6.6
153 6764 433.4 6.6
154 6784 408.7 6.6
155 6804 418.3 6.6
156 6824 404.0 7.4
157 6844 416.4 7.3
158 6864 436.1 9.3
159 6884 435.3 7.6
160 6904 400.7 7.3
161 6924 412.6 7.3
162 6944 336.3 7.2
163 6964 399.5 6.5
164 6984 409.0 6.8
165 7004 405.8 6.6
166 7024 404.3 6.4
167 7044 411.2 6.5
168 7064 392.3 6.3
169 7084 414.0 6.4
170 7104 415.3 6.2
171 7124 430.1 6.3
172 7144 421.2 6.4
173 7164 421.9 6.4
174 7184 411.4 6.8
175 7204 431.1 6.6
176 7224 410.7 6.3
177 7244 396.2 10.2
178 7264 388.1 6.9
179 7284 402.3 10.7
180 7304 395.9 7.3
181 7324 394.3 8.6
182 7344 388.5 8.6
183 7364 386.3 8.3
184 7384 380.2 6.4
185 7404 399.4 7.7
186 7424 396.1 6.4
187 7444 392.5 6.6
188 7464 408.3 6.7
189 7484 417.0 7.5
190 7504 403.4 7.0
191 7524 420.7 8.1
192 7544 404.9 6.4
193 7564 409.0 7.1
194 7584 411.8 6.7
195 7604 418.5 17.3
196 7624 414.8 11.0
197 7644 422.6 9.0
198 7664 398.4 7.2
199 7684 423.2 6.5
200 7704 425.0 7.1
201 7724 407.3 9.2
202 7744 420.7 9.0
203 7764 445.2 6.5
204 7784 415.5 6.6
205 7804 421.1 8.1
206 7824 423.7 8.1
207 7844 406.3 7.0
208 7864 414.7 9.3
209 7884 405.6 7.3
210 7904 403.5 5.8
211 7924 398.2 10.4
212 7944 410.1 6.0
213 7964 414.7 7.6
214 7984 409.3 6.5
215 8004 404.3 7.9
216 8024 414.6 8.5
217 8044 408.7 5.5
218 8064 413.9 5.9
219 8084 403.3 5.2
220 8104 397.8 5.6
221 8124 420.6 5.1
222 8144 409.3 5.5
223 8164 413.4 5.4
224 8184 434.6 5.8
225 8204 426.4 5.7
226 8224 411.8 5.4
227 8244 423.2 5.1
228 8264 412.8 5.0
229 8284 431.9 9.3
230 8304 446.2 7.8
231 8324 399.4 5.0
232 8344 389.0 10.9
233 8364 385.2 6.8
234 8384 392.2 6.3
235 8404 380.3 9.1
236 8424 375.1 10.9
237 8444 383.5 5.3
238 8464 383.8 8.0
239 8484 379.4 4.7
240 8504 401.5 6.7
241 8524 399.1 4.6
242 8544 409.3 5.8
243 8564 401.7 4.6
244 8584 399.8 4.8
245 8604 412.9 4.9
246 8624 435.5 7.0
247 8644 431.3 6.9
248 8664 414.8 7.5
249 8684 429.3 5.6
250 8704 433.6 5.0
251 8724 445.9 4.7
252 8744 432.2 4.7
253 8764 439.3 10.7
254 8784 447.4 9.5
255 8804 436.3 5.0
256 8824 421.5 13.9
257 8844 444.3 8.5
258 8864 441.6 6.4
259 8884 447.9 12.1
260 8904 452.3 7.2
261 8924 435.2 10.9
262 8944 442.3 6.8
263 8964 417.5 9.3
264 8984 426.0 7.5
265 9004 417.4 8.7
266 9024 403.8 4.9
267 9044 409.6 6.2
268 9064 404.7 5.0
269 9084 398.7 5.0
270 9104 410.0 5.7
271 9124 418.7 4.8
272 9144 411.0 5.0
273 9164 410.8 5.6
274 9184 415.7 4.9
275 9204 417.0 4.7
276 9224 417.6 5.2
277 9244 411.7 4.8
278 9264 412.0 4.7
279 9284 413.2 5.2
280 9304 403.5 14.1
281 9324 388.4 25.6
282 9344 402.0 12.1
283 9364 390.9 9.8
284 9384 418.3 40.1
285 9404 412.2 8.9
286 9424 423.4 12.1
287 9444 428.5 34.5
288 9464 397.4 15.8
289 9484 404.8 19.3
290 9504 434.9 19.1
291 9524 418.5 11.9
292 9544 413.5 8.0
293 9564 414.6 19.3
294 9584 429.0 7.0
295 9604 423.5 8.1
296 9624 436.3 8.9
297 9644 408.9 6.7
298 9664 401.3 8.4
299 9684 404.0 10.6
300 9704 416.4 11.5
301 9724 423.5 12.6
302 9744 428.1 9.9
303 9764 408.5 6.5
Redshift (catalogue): 0.178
